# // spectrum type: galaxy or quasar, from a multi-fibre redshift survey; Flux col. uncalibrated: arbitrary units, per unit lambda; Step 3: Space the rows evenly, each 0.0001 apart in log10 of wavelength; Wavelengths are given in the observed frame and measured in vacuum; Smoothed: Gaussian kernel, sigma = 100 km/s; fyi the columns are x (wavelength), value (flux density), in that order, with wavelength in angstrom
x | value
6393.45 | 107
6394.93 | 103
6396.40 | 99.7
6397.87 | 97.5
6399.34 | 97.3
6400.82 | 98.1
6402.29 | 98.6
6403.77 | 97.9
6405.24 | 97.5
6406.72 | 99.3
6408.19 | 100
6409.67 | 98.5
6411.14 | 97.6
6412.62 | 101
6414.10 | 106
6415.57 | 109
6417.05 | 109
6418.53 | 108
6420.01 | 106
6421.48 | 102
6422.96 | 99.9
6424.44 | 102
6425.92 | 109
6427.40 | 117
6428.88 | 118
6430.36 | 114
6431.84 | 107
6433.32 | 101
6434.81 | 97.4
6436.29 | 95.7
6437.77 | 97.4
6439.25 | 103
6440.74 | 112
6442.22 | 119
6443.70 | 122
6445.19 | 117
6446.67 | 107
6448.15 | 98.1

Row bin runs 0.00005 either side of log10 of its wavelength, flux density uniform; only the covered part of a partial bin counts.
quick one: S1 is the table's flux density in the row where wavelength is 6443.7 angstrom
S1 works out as 122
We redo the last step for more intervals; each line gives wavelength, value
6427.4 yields 117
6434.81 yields 97.4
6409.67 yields 98.5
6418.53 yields 108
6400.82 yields 98.1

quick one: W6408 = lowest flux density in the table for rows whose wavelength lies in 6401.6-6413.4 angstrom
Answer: 97.5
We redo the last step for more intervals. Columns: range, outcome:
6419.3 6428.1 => 99.9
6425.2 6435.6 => 97.4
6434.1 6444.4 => 95.7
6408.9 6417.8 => 97.6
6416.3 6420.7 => 106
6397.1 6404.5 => 97.3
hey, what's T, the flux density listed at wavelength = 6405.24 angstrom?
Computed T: 97.5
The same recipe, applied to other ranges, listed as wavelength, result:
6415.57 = 109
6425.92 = 109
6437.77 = 97.4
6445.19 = 117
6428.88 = 118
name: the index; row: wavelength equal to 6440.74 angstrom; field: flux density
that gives 112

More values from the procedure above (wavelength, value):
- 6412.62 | 101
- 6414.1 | 106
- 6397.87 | 97.5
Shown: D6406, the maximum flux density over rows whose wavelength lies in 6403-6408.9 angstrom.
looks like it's 100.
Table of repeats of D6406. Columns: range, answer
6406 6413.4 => 101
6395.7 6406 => 99.7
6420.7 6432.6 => 118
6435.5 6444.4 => 122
